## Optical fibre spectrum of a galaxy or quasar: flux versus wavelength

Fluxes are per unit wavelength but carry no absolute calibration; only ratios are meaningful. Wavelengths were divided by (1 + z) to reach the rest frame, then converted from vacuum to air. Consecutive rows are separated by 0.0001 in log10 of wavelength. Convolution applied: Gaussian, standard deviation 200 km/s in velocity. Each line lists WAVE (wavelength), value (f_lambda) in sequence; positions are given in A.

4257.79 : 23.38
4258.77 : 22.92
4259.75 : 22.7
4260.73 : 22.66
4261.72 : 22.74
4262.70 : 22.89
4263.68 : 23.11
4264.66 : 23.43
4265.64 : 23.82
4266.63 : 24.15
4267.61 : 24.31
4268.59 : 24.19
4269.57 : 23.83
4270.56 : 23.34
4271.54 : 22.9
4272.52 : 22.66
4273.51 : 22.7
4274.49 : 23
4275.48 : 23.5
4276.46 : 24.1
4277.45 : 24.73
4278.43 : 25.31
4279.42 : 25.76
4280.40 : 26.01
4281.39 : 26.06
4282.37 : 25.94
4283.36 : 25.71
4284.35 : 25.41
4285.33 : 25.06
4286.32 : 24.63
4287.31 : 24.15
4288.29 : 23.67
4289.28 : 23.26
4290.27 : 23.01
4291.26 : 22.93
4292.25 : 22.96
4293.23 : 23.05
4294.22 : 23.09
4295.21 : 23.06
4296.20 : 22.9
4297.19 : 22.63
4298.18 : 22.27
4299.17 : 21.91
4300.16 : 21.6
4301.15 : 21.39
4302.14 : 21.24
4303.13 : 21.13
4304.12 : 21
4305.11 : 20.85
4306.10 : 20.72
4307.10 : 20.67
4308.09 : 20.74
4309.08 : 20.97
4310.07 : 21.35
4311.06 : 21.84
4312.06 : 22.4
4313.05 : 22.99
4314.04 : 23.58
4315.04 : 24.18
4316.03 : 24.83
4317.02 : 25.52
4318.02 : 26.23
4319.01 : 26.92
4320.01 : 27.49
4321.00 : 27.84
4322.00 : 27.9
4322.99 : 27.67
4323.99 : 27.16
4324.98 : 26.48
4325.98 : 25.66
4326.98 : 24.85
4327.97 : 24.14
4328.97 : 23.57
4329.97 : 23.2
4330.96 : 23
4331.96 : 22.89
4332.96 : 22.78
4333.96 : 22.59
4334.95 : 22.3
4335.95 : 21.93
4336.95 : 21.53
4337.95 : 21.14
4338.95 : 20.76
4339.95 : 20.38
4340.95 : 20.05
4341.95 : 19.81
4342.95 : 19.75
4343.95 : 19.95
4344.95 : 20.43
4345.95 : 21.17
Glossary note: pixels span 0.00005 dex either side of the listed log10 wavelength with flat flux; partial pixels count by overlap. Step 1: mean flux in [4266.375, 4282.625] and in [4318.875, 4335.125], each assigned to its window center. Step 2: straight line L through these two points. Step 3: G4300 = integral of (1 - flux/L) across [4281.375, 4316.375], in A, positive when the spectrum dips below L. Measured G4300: 2.60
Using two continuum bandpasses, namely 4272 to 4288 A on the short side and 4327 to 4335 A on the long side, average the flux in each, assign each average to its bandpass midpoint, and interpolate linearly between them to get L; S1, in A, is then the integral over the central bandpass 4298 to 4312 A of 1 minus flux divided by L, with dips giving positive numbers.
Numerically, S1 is 1.6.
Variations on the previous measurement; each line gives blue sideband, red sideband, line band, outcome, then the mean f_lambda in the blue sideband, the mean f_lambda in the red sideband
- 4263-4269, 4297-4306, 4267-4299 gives -1.73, 23.8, 21.5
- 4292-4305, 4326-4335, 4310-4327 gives -1.79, 22.1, 23.4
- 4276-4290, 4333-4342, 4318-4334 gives -2.36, 25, 21.3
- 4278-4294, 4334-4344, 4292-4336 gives -1.75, 24.5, 20.9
